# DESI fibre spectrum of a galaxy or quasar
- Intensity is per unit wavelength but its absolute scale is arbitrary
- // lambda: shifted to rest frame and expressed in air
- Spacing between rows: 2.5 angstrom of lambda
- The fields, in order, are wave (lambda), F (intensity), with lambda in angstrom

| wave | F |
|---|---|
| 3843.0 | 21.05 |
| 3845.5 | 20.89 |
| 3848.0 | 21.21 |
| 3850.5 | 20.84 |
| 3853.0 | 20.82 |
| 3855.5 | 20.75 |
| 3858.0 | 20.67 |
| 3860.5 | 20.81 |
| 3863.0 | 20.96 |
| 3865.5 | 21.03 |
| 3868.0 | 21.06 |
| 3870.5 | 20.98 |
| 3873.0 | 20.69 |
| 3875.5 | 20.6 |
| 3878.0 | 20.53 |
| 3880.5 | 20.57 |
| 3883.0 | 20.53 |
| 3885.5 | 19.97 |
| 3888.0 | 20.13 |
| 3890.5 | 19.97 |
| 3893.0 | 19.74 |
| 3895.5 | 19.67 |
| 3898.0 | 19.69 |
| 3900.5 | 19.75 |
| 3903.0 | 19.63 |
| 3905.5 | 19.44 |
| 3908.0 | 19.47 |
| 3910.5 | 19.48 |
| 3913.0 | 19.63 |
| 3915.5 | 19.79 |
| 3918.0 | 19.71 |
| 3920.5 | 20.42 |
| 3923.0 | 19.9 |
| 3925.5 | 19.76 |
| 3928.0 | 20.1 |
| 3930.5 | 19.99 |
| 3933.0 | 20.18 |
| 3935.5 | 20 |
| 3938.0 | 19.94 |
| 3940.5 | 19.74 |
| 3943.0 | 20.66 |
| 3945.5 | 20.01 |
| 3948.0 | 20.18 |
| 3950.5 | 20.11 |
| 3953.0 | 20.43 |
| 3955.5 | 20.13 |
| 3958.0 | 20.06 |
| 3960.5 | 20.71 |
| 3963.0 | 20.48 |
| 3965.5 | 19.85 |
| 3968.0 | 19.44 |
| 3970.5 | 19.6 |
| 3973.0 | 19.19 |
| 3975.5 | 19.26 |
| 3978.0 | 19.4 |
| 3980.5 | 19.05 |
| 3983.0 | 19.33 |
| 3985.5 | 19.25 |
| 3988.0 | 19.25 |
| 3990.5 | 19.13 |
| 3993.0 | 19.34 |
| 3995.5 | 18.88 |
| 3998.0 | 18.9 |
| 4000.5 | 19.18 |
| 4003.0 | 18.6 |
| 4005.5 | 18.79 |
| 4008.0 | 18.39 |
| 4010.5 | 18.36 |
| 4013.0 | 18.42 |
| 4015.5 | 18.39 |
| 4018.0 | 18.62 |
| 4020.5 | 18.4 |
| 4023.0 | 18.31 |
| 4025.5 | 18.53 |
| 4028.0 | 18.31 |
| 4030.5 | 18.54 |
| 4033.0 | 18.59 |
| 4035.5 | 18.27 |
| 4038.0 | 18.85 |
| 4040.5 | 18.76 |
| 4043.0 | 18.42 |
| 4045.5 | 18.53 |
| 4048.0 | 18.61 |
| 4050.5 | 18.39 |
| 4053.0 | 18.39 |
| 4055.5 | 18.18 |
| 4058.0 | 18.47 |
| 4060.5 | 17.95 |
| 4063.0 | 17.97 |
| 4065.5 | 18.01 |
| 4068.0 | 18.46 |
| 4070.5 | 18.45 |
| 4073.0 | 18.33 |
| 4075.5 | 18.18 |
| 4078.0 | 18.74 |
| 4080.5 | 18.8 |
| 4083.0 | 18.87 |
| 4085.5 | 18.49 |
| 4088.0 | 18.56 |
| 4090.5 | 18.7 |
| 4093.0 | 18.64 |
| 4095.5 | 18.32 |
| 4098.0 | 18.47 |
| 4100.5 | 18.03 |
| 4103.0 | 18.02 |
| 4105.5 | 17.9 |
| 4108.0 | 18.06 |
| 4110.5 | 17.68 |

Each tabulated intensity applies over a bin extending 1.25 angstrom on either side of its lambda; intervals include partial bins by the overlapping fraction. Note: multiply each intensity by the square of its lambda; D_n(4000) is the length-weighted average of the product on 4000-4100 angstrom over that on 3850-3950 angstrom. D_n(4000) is 0.99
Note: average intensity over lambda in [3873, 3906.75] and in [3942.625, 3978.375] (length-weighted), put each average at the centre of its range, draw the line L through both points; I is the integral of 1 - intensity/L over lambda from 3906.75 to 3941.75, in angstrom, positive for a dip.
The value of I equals 0.2 angstrom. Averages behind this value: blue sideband 20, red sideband 20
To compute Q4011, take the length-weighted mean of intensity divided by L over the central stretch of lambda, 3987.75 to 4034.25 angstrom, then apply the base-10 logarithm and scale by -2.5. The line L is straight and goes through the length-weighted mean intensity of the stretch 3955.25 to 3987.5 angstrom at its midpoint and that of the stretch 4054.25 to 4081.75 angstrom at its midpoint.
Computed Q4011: 0.03 mag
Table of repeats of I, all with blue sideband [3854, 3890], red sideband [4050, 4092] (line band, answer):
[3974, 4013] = 0.59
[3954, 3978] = -0.30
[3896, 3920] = 0.71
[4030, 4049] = 0.19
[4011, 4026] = 0.45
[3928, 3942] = -0.04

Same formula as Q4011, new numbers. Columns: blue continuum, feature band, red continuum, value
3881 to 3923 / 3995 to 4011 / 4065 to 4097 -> 0.020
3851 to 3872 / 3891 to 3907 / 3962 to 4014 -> 0.038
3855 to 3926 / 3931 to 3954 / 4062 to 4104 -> -0.023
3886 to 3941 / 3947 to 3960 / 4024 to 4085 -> -0.043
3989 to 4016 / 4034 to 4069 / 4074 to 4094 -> 0.018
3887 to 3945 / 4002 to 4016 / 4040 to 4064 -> 0.020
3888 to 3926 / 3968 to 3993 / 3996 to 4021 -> -0.020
